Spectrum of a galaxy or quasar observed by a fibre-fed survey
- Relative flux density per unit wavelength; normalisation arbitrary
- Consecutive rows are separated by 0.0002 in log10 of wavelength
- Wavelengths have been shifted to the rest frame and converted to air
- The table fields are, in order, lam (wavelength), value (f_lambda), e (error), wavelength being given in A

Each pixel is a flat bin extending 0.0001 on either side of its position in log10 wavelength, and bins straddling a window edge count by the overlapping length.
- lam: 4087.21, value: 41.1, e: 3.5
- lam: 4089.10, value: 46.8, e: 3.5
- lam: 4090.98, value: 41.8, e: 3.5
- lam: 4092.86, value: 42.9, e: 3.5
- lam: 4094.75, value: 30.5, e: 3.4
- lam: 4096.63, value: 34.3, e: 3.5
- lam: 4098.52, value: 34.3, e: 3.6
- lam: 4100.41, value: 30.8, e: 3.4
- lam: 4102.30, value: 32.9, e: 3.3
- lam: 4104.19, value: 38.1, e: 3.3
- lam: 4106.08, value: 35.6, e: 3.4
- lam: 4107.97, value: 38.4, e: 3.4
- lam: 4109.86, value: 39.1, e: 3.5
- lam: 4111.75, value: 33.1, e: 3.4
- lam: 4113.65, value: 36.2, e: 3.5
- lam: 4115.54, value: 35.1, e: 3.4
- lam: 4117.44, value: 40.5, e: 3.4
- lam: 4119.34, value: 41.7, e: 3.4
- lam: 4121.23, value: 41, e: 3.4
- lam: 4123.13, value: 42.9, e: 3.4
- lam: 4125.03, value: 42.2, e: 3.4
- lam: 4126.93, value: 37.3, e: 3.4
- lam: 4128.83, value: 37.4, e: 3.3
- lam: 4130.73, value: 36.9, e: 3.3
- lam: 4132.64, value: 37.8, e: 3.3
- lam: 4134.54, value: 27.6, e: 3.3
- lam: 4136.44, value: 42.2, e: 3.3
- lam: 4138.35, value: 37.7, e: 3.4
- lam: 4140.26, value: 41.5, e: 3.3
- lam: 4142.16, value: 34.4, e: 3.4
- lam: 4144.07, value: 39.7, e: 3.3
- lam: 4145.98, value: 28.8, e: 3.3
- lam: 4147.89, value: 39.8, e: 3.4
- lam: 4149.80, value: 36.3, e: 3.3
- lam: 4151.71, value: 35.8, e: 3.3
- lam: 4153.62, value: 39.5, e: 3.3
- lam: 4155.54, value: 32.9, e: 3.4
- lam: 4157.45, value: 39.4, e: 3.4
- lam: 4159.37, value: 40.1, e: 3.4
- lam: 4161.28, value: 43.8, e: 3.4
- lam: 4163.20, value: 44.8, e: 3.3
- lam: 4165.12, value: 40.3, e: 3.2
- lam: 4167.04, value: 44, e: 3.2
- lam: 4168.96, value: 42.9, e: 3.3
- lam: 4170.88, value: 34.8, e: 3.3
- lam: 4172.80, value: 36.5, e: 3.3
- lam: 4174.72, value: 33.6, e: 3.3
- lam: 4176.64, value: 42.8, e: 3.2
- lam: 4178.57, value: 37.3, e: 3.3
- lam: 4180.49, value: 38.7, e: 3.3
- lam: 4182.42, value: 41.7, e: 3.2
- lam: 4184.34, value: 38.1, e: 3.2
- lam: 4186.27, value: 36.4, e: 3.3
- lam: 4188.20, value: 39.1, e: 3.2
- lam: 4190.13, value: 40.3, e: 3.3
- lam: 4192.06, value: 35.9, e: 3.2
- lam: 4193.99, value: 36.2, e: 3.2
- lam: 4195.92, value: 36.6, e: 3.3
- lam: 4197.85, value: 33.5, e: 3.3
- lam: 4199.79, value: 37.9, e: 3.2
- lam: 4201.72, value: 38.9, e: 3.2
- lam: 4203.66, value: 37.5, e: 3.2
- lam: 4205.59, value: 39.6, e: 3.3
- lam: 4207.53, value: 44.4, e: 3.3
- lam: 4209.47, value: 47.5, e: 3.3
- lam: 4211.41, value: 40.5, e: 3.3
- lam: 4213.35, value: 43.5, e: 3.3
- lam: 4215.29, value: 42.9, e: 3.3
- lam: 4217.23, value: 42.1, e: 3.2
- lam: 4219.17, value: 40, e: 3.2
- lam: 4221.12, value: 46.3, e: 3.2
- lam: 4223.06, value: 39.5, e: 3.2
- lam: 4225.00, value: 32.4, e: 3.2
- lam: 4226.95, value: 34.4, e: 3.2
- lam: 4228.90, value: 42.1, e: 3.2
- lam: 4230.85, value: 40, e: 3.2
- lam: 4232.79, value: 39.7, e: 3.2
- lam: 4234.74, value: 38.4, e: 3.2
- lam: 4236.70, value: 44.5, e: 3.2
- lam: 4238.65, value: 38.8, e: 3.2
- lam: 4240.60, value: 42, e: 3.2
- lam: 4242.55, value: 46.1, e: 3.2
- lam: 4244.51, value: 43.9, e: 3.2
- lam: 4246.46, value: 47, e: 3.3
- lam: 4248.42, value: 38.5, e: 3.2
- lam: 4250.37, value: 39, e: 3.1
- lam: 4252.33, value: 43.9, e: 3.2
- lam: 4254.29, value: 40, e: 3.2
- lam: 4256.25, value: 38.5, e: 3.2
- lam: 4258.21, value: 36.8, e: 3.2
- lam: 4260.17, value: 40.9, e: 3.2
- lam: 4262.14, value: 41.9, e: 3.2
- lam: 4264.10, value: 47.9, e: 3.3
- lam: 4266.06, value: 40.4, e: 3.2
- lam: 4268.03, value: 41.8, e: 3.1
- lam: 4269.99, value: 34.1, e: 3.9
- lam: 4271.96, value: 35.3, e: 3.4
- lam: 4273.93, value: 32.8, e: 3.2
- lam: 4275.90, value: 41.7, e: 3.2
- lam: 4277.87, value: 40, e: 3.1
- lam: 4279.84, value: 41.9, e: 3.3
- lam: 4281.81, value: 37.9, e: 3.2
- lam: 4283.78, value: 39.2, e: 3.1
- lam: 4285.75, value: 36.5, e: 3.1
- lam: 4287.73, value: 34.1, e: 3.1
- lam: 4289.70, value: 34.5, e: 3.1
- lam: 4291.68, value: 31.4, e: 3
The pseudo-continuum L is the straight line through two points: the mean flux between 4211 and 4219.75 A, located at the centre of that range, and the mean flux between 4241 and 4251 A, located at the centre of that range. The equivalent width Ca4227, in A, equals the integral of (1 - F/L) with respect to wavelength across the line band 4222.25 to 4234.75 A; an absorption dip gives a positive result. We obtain 1.3 A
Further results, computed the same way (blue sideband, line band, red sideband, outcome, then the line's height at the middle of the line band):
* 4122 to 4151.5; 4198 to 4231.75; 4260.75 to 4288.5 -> -1.79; 38.4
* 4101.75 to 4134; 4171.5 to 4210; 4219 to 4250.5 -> 1.21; 39.7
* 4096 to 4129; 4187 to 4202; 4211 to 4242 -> 0.91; 39.6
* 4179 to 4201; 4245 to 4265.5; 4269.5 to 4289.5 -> -2.23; 37.4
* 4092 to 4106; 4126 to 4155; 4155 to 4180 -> 0.69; 37.7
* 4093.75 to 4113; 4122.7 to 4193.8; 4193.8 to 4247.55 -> -1.65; 37.5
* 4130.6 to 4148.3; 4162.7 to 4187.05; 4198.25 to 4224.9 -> -0.34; 38.8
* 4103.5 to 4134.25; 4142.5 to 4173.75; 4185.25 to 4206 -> -0.74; 37.7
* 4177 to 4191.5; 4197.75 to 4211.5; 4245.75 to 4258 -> -0.32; 39.4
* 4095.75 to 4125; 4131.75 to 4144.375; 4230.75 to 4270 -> 0.27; 37.9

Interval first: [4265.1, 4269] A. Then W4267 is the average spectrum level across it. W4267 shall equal 41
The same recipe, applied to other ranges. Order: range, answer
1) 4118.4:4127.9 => 41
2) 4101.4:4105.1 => 35.5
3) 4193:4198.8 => 35.5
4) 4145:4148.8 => 34.3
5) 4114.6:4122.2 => 39.6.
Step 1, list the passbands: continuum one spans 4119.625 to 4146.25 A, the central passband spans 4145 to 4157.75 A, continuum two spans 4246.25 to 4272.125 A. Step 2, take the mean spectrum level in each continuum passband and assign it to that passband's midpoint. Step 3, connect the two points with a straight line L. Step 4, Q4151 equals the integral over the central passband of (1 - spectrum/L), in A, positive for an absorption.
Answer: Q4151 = 0.8 A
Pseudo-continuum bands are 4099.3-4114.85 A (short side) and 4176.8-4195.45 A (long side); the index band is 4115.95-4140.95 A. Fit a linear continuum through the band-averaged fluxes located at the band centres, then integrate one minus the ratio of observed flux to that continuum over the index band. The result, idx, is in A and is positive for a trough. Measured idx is -1.8 A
